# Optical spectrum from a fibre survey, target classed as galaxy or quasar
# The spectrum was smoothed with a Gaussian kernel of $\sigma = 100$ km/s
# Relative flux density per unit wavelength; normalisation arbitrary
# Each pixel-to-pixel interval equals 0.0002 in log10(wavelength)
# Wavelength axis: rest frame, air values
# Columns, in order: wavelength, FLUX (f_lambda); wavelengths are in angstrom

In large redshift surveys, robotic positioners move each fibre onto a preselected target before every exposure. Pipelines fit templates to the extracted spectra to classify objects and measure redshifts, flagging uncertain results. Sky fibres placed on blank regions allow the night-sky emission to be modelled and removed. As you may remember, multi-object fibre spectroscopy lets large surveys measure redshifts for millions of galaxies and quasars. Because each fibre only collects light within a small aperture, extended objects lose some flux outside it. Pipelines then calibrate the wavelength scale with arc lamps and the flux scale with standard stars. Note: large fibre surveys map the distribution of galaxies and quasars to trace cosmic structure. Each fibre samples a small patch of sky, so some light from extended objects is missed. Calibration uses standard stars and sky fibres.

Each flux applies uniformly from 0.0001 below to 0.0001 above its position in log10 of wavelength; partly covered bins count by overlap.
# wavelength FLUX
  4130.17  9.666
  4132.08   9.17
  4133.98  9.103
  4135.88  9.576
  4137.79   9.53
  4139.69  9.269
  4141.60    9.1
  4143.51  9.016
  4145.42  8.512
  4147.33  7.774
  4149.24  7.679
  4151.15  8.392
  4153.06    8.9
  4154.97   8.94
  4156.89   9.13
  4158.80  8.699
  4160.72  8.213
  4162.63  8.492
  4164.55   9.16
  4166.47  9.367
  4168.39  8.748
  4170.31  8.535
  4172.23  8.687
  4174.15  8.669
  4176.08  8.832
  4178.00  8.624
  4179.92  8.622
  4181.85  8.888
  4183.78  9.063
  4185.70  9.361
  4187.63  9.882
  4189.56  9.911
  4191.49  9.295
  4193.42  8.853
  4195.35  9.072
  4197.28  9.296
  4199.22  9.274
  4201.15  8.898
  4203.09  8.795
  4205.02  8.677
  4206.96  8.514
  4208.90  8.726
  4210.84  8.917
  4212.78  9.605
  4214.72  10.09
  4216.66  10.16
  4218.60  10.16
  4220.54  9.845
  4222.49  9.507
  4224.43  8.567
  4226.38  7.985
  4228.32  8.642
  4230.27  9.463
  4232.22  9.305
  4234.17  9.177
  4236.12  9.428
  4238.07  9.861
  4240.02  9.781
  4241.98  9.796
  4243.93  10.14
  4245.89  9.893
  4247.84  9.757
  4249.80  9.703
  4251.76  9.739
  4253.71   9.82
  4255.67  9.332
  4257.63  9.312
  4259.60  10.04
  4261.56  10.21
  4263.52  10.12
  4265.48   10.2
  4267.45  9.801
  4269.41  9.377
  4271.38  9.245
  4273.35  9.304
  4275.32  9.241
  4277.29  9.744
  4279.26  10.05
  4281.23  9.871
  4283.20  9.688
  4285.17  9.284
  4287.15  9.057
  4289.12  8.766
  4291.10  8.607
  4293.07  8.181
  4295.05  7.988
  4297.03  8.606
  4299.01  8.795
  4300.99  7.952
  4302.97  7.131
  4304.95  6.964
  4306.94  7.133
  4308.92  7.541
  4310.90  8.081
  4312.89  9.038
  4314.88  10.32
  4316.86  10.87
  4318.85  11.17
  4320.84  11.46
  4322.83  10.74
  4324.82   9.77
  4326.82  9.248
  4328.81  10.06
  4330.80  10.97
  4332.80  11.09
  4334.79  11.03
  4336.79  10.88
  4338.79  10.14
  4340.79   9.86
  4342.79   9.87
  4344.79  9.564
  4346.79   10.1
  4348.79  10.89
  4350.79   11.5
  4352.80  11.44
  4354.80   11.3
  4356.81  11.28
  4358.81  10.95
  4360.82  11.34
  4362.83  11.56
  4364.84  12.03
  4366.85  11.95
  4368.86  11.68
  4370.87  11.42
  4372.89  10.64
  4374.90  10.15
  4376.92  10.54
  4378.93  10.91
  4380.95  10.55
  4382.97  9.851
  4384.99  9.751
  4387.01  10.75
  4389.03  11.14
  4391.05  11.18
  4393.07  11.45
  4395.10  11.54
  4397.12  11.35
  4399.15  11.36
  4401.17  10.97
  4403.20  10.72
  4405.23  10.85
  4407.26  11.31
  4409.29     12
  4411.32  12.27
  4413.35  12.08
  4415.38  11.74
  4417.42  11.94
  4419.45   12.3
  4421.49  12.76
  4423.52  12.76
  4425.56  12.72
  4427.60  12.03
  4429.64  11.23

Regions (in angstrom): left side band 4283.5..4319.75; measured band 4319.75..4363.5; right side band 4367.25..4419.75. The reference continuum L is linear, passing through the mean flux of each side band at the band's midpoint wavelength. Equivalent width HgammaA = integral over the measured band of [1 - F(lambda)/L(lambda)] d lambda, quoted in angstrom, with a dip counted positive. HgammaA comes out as -4.2 angstrom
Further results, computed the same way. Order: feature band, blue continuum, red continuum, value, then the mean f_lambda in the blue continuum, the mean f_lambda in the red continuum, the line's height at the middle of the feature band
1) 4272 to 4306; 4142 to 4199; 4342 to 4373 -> 4.96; 8.86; 11.1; 10.3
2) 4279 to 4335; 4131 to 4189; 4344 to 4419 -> 6.11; 8.87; 11.2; 10.4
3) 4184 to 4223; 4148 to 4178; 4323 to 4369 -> -0.78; 8.69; 10.8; 9.15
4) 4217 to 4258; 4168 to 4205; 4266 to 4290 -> -1.03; 9.01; 9.47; 9.27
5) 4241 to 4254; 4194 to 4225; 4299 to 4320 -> -1.16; 9.26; 8.65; 9.03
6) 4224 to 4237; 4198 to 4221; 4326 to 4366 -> 0.78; 9.29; 10.8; 9.52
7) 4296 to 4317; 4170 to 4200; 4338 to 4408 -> 4.01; 9.06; 10.9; 10.3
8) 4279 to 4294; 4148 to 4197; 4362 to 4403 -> 1.34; 8.88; 11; 10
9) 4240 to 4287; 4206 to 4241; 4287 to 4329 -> -2.91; 9.32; 8.96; 9.15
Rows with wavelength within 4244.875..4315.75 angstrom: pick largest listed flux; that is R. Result 10.32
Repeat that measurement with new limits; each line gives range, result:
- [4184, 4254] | 10.16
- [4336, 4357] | 11.5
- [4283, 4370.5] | 12.03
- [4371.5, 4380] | 10.91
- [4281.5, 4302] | 9.688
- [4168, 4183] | 8.888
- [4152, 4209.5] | 9.911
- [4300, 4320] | 11.17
